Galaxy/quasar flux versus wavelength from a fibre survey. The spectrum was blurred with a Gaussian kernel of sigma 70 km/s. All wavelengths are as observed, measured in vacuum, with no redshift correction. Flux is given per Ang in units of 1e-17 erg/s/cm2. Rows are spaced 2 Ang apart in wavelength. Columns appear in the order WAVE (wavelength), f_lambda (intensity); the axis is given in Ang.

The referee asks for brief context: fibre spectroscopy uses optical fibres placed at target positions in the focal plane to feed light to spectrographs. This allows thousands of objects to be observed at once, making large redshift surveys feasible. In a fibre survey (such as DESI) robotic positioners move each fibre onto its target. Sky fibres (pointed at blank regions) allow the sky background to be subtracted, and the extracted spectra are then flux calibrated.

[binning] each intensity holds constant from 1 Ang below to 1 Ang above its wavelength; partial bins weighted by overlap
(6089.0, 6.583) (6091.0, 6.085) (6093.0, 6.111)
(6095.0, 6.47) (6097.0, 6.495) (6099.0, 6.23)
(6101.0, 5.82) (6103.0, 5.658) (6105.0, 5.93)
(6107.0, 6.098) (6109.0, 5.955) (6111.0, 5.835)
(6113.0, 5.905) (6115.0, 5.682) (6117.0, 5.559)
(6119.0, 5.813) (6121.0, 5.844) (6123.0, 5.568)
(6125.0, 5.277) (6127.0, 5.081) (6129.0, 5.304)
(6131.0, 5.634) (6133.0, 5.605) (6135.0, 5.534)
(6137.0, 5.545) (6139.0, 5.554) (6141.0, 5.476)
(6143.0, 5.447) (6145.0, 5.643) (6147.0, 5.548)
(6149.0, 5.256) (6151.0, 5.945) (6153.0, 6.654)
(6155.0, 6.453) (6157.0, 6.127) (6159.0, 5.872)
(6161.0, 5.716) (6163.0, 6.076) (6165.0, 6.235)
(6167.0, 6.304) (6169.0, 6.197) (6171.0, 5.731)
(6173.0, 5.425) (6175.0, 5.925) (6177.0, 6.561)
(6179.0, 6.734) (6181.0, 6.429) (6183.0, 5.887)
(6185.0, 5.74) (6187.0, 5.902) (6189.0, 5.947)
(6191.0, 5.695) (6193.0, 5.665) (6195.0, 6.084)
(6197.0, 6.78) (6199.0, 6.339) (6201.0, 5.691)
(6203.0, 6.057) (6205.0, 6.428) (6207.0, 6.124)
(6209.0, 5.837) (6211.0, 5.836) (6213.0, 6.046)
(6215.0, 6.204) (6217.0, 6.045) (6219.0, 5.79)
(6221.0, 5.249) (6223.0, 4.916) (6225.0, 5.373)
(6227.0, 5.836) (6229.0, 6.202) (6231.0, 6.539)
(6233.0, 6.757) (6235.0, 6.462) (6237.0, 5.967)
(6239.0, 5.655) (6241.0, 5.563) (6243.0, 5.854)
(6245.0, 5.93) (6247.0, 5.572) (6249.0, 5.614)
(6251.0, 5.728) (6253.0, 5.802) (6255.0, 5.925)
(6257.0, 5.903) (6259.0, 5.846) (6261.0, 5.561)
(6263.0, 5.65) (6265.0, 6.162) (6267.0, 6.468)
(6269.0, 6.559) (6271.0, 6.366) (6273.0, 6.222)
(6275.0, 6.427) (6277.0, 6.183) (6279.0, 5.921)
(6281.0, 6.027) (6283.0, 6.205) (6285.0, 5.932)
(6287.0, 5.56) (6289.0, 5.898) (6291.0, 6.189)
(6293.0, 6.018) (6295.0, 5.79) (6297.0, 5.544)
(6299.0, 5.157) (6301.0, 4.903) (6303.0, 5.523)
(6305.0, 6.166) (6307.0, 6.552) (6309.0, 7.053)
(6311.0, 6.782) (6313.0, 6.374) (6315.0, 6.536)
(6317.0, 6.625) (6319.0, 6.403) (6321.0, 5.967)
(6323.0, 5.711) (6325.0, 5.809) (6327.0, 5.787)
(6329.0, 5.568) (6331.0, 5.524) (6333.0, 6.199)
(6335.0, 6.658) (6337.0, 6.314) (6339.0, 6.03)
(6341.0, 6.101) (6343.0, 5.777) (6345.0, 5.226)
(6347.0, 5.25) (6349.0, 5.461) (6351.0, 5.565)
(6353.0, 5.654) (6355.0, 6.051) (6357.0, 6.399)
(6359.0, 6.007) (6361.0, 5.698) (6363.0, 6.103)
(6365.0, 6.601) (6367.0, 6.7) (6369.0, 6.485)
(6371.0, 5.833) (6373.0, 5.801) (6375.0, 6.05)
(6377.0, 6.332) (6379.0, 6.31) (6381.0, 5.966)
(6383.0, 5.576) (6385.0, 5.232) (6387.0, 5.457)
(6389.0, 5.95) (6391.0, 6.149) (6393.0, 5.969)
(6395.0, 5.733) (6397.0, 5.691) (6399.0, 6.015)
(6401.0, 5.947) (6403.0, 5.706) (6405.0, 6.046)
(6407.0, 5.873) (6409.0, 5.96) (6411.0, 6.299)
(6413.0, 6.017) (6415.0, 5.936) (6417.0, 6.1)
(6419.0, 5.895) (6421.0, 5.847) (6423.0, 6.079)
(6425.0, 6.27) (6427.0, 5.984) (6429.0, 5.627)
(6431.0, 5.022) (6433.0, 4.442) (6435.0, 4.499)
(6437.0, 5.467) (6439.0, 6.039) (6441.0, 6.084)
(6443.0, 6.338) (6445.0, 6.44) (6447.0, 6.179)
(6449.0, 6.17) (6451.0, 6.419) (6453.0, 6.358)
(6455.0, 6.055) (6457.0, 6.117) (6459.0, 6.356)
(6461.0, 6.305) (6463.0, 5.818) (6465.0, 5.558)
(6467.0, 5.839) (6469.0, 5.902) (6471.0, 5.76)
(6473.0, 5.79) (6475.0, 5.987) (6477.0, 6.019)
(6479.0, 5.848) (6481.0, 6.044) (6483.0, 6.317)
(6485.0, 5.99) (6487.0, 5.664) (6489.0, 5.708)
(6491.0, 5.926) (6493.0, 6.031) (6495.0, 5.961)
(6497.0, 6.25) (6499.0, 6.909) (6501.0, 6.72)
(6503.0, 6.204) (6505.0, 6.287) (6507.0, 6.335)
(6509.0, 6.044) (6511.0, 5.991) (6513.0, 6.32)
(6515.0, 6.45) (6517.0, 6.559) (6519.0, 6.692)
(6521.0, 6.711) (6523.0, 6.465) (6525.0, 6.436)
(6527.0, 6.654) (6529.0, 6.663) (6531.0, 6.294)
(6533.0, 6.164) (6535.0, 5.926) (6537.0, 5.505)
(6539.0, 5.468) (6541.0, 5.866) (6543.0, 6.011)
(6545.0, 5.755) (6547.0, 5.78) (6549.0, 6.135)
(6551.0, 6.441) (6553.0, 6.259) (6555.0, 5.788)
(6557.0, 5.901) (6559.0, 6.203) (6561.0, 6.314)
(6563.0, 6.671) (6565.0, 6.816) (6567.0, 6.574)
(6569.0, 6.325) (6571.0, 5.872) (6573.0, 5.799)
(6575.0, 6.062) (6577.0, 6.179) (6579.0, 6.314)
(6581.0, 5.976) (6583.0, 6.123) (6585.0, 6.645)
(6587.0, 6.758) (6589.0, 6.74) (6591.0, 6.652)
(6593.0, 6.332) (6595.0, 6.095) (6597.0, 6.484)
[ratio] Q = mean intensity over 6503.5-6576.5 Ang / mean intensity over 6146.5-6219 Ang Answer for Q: 1.03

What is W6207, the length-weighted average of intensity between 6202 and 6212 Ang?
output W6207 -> 6.06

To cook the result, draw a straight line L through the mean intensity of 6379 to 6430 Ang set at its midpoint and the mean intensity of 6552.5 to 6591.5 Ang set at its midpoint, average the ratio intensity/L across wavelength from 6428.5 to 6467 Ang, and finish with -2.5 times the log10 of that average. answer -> 0.03 mag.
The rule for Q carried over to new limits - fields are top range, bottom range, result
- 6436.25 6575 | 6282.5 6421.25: 1.03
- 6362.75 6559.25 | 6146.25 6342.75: 1.00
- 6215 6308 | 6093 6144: 1.03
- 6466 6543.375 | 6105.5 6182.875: 1.05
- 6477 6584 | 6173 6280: 1.03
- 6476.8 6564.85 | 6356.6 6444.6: 1.05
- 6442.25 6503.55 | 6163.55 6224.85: 1.02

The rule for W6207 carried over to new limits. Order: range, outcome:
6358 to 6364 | 5.94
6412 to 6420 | 5.99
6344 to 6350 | 5.31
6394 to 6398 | 5.71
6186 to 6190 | 5.92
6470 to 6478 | 5.89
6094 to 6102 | 6.25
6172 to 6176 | 5.67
